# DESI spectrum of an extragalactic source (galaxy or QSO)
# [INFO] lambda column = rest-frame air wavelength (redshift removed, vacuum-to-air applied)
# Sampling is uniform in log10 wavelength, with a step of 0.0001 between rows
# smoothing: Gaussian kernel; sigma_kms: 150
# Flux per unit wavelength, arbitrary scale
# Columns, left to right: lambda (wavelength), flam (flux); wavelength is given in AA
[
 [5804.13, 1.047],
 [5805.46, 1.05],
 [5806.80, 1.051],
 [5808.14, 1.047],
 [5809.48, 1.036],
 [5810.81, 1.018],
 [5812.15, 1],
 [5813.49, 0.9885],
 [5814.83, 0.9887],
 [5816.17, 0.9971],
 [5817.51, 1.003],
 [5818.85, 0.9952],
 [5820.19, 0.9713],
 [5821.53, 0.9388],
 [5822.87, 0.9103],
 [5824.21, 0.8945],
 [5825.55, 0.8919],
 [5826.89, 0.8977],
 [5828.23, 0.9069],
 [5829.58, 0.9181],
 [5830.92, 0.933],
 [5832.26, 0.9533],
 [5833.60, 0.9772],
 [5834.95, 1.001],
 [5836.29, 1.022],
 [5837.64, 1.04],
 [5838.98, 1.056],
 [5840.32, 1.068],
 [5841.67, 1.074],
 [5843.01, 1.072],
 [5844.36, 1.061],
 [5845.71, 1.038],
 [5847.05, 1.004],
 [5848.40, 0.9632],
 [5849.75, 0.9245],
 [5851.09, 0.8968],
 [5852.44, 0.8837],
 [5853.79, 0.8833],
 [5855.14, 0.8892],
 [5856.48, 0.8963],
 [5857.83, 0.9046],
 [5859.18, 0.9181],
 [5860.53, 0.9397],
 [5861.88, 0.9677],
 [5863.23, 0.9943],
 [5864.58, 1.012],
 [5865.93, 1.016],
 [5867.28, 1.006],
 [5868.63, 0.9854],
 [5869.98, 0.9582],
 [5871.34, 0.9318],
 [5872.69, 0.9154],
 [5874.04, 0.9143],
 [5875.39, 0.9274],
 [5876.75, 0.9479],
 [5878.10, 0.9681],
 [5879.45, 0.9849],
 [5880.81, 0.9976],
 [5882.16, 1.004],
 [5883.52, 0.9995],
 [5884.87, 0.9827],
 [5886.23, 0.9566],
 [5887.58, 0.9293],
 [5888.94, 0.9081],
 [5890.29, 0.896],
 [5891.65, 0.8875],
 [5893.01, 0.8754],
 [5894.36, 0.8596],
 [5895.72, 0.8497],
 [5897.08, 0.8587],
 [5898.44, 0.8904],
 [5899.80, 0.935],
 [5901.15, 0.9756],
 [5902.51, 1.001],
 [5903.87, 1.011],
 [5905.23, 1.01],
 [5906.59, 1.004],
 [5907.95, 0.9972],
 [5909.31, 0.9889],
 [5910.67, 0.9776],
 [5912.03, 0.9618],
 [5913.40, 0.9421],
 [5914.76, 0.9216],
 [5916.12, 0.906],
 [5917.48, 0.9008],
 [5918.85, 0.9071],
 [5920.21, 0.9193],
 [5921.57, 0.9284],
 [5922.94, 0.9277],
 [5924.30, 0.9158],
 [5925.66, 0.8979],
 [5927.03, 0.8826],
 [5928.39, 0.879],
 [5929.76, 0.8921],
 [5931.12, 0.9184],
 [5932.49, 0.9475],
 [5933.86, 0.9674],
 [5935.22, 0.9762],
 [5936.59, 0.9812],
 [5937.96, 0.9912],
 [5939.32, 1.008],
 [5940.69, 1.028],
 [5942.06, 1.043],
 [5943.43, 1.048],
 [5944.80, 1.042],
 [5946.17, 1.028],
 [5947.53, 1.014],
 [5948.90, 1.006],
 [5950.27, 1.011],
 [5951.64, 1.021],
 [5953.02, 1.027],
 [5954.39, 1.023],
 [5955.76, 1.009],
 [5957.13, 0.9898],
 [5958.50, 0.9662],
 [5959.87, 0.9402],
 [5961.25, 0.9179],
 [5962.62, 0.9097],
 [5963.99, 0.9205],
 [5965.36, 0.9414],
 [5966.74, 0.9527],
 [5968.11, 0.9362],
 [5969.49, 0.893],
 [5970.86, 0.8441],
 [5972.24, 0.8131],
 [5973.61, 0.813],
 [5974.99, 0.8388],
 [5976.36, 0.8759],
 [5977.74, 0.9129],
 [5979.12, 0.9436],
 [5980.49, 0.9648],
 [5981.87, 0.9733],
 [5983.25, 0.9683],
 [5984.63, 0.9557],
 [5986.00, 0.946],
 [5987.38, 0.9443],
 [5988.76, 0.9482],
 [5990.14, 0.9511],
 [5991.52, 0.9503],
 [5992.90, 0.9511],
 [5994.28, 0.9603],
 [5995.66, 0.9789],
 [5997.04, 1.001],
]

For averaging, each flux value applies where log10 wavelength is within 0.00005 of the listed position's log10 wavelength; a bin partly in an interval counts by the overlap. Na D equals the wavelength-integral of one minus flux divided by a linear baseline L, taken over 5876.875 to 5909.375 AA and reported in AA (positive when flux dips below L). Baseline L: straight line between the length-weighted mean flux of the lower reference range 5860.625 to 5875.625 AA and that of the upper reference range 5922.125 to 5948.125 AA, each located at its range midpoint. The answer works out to 0.6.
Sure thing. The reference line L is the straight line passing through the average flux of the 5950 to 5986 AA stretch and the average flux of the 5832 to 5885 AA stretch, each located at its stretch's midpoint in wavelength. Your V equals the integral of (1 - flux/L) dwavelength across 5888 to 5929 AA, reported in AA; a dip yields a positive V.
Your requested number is 1.3 AA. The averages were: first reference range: 0.975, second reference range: 0.936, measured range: 0.927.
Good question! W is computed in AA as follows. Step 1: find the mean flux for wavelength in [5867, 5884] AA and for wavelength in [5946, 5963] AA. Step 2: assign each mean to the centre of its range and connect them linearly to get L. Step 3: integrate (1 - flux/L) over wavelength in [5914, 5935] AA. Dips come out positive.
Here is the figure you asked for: 1.4 AA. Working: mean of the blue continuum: 0.963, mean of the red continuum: 0.99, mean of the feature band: 0.916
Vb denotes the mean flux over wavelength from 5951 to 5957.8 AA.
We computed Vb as 1.01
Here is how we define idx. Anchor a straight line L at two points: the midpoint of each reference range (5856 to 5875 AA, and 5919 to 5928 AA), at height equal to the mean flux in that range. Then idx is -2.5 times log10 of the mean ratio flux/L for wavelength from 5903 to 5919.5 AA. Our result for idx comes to -0.05 mag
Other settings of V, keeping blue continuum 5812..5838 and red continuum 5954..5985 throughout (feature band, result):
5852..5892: 0.0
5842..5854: -0.3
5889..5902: 0.7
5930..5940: -0.4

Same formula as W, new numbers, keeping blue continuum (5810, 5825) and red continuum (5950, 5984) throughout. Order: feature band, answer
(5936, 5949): -1.1 AA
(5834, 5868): -0.6 AA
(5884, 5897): 0.7 AA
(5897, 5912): -0.3 AA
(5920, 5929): 0.4 AA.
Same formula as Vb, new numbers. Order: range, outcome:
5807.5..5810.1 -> 1.04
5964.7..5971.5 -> 0.913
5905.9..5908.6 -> 1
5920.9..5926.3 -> 0.918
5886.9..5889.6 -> 0.919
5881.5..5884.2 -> 1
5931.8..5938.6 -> 0.971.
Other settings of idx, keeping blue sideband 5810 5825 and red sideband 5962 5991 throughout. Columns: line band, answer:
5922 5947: -0.04 mag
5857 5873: -0.01 mag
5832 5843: -0.07 mag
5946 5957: -0.10 mag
